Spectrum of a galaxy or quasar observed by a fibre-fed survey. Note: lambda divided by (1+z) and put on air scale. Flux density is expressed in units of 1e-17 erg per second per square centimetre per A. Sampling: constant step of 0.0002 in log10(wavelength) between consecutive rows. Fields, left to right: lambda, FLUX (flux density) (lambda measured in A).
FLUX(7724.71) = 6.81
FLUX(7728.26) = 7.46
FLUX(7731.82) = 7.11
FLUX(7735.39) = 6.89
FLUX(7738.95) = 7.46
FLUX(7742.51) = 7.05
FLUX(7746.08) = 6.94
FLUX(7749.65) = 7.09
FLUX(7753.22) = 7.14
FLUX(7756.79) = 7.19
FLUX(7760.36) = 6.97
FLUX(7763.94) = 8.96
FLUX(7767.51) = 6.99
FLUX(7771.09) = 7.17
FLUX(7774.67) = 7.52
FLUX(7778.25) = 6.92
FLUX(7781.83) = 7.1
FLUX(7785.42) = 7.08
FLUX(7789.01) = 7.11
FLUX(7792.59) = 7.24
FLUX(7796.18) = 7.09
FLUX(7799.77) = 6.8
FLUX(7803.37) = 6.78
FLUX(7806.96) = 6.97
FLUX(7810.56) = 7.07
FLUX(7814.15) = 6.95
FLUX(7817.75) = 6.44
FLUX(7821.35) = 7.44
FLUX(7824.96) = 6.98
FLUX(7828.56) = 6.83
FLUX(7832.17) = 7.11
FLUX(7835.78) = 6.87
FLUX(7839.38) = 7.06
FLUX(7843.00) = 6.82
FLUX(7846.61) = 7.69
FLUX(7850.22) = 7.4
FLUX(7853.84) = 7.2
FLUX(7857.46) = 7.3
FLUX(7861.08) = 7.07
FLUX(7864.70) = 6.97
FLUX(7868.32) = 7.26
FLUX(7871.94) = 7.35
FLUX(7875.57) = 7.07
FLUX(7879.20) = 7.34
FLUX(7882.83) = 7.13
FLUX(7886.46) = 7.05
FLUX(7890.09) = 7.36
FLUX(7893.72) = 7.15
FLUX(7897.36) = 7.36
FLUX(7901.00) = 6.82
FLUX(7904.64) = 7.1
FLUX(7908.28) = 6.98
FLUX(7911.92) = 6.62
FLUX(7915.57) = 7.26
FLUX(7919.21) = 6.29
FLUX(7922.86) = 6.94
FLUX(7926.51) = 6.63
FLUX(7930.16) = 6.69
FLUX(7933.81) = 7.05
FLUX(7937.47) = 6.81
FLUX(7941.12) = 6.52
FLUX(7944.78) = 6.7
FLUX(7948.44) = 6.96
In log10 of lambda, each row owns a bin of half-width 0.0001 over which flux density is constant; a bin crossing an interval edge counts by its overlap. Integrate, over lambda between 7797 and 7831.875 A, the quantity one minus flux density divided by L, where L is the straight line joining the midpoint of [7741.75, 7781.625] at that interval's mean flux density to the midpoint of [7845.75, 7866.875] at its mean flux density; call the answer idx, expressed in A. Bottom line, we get 1.58 A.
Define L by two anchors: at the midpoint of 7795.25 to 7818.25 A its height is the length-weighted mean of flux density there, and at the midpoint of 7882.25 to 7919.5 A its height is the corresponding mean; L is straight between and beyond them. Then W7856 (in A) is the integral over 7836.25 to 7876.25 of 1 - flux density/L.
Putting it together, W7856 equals -1.29 A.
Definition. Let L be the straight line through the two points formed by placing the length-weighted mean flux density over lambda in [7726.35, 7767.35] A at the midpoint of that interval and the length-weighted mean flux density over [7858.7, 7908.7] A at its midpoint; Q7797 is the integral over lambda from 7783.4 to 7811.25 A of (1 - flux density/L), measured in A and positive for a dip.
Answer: 0.8 A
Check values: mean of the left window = 7.28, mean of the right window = 7.15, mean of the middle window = 7.01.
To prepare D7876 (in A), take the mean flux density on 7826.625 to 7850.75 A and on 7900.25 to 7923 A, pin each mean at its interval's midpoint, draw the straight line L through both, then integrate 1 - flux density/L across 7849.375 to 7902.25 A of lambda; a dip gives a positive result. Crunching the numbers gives -1.6 A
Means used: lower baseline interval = 7.1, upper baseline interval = 6.85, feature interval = 7.19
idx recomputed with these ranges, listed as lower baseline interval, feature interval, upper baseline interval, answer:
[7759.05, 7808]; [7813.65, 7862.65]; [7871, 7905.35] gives 0.66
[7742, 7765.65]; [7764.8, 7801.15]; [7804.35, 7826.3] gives 0.07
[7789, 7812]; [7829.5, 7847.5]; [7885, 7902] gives 0.00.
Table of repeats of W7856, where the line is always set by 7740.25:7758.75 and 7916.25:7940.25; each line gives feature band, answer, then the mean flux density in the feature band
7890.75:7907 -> -0.7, 7.12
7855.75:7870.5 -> -0.6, 7.16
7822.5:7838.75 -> -0.1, 6.98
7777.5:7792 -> -0.1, 7.08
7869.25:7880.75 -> -0.7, 7.25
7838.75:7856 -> -0.9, 7.24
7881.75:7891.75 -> -0.5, 7.18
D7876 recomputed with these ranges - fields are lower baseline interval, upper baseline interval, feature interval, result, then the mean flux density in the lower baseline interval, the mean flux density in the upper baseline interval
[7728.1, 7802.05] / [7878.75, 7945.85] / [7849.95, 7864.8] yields -0.3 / 7.19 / 6.93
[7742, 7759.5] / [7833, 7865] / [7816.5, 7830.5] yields 0.4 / 7.08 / 7.16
